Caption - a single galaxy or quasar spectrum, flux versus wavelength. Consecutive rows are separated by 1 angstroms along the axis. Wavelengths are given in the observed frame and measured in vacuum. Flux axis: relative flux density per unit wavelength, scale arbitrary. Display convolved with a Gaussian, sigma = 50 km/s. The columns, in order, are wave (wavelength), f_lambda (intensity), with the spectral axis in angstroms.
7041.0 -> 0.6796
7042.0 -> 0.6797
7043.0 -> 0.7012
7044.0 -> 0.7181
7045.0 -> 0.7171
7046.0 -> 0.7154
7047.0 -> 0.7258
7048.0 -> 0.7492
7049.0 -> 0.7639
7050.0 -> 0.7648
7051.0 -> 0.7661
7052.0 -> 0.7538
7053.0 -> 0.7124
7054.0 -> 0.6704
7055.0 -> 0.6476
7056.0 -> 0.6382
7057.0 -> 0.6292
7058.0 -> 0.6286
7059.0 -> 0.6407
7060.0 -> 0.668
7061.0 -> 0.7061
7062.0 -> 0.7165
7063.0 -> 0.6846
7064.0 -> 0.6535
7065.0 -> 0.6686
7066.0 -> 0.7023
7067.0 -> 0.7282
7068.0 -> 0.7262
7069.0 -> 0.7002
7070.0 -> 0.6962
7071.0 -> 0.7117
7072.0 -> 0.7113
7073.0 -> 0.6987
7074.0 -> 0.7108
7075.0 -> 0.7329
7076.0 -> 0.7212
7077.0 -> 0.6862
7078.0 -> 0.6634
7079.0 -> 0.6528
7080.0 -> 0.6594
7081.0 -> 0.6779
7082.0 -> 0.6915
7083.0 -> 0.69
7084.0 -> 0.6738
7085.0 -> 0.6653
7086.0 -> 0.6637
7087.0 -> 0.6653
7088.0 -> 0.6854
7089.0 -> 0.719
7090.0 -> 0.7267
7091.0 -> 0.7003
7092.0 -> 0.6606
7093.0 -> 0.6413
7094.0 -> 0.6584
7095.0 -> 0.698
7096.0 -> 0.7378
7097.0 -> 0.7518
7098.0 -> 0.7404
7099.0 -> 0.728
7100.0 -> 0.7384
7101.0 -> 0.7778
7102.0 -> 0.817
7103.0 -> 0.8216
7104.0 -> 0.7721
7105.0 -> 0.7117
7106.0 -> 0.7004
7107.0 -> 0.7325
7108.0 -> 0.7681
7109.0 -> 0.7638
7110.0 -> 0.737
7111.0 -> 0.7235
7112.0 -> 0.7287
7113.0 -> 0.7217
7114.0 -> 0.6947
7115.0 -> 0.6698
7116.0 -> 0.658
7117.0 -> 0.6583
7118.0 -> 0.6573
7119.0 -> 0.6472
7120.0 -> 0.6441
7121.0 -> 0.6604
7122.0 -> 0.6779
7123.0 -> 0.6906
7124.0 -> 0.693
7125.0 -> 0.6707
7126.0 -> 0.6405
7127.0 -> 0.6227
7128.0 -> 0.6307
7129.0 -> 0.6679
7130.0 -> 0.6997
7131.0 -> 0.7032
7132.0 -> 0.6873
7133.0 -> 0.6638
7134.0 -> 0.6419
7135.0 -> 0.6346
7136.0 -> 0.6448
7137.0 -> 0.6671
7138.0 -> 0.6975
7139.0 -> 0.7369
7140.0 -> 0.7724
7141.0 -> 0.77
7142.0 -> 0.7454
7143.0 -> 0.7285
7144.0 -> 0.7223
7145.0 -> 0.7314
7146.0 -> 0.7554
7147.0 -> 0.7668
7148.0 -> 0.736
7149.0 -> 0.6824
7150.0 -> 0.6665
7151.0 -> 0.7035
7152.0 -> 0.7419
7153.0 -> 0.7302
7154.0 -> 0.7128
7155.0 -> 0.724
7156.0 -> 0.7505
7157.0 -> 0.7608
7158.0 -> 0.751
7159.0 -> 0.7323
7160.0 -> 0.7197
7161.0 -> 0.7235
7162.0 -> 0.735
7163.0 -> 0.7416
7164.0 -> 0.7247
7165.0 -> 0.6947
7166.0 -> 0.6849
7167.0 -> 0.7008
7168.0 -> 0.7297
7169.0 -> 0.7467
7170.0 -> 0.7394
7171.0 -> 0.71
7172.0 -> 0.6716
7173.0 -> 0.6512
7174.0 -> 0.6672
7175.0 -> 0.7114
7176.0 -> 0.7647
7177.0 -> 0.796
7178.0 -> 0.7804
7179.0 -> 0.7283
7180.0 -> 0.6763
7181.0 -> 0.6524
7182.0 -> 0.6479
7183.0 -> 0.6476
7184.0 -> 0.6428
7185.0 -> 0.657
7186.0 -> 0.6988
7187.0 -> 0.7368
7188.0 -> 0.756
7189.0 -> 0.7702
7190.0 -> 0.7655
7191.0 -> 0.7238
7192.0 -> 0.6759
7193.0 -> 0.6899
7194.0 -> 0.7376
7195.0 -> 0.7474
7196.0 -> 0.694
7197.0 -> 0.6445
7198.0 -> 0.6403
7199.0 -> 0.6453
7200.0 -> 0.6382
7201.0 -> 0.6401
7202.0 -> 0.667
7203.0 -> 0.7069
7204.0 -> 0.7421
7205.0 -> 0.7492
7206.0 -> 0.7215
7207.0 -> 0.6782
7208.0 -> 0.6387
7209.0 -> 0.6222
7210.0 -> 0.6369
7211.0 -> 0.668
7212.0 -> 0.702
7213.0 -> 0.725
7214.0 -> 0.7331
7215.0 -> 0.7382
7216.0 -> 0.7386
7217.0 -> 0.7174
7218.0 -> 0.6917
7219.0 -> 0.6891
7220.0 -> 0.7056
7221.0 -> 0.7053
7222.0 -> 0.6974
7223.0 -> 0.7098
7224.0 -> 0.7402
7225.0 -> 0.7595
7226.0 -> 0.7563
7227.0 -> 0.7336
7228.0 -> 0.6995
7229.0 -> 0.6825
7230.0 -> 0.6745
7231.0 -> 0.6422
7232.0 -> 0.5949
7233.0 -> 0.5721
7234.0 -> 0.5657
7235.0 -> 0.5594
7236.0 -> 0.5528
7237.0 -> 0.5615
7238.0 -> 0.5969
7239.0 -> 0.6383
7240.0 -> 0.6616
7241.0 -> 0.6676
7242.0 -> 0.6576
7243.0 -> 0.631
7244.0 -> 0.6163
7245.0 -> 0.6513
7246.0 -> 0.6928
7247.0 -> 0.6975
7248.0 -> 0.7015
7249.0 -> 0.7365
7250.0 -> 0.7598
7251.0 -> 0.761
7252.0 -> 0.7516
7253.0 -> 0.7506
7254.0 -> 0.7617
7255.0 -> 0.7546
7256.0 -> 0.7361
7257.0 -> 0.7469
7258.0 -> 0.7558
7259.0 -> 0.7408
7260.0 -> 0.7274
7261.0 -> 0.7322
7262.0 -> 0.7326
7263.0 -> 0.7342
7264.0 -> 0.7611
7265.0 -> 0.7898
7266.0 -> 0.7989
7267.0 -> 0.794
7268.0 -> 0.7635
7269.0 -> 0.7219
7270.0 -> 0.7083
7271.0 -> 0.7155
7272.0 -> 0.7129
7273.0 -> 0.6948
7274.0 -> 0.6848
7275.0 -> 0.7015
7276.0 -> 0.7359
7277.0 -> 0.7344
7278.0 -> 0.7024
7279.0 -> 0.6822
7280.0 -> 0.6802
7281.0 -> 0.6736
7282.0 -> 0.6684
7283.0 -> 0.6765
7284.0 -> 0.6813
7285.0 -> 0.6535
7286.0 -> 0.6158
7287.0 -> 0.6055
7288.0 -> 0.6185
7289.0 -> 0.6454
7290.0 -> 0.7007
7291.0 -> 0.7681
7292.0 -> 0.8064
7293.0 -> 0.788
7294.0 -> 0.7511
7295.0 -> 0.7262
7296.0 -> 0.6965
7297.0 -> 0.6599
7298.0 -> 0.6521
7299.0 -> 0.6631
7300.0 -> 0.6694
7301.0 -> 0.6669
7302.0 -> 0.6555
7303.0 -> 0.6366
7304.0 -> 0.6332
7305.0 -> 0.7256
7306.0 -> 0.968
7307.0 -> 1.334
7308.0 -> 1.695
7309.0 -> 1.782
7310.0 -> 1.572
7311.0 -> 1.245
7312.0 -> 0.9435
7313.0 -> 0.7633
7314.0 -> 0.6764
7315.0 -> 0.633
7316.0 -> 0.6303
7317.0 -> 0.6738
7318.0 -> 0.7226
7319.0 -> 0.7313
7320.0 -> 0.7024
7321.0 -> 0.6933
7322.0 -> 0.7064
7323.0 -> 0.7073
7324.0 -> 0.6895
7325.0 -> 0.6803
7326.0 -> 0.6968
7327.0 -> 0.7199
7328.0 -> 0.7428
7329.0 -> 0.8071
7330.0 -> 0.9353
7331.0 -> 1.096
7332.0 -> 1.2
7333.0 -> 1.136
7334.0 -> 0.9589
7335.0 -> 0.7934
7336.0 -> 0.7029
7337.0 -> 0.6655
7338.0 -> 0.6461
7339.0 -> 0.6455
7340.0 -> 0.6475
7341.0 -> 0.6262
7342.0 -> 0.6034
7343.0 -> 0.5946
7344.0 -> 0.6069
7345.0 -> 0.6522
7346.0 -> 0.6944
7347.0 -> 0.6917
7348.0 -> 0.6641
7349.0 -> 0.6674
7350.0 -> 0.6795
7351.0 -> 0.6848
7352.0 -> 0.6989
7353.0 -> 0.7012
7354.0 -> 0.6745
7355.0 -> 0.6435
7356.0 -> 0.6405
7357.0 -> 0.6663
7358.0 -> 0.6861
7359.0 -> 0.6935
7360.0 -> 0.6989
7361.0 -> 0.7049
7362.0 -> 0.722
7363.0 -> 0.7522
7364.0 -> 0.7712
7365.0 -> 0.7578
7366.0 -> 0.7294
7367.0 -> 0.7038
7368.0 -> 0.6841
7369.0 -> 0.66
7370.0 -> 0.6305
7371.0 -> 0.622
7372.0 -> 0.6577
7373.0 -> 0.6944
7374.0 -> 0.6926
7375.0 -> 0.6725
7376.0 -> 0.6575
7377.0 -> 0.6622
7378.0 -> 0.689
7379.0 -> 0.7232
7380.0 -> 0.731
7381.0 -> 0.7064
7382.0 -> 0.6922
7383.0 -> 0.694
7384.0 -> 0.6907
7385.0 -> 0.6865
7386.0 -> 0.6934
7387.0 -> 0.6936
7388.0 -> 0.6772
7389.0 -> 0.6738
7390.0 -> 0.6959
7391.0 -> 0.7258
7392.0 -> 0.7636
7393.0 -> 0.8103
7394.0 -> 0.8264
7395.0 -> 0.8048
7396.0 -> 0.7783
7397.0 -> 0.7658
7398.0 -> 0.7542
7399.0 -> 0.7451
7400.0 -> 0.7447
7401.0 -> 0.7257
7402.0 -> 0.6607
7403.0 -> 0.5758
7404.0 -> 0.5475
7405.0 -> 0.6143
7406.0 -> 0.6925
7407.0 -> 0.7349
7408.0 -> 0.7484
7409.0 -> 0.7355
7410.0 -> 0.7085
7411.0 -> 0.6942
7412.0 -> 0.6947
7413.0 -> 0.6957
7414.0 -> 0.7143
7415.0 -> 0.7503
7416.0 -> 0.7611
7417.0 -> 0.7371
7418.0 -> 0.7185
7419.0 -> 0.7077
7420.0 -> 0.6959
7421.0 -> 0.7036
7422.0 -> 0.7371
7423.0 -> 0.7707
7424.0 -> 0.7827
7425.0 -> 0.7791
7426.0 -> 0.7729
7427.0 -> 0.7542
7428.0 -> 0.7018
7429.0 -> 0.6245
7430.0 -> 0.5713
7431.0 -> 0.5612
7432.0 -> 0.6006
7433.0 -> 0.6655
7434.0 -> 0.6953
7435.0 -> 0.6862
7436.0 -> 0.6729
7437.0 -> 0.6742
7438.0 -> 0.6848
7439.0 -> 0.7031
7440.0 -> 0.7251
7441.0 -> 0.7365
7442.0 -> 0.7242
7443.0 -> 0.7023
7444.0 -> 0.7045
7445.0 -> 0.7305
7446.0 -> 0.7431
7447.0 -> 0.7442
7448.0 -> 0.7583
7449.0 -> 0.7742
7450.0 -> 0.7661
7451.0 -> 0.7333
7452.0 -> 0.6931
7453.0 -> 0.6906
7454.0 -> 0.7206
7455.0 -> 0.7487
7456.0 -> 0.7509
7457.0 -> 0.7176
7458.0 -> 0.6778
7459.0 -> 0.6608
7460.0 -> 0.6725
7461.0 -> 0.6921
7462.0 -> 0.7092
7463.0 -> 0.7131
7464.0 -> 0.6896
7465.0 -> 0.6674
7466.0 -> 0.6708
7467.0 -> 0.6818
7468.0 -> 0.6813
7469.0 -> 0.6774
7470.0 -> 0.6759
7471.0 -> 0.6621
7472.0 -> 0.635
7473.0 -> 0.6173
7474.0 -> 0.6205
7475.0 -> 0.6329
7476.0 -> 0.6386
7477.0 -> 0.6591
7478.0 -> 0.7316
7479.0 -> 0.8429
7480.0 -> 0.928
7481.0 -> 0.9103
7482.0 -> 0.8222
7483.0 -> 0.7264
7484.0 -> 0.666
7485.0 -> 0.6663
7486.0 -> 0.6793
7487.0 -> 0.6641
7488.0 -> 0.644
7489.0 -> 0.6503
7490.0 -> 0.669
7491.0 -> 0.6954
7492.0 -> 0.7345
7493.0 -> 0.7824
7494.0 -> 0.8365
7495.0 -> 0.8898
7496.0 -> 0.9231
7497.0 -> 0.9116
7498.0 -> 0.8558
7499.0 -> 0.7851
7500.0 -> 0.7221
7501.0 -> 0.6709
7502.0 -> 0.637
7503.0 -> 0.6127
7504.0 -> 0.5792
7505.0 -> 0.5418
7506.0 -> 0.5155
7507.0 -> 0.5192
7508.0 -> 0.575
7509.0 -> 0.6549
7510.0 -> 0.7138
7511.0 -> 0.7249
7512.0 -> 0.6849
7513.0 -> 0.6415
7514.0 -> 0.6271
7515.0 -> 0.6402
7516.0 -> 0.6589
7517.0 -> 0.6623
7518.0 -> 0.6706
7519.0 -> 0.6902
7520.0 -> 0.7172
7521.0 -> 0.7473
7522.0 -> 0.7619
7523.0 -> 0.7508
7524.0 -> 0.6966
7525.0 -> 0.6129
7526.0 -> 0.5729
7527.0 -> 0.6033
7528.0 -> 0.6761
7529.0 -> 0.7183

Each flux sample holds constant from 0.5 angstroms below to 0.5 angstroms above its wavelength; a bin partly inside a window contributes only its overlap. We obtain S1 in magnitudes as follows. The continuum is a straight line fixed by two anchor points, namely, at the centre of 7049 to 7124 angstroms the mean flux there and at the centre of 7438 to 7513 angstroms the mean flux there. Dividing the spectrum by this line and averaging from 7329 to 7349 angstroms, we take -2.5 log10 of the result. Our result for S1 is -0.09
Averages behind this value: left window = 0.7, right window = 0.707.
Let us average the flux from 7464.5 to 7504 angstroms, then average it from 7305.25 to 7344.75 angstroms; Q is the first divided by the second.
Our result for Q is 0.84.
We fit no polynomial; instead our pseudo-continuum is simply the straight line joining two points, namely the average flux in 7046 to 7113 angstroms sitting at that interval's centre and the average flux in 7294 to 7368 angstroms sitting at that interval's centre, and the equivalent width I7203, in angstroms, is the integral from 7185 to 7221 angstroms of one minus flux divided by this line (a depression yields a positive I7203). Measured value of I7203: 2.1 angstroms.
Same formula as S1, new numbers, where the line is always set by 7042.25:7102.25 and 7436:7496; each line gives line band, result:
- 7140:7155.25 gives -0.040 mag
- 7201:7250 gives 0.047 mag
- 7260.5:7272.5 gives -0.059 mag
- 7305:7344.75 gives -0.200 mag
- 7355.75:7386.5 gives 0.029 mag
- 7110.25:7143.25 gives 0.030 mag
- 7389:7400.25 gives -0.072 mag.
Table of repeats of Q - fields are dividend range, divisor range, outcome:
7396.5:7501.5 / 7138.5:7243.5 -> 1.02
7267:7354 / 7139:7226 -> 1.08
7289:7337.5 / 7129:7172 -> 1.17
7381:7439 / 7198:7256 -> 1.04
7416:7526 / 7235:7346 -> 0.93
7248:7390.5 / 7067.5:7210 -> 1.06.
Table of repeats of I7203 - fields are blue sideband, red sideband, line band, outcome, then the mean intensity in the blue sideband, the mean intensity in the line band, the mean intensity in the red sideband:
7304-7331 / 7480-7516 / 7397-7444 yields 5.0 angstroms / 0.89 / 0.7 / 0.705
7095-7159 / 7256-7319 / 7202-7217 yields 0.9 angstroms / 0.711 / 0.7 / 0.777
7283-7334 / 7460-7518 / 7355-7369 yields 1.4 angstroms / 0.818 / 0.704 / 0.696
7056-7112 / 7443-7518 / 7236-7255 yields 0.6 angstroms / 0.704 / 0.682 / 0.703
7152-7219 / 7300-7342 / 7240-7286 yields 4.2 angstroms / 0.706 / 0.715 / 0.846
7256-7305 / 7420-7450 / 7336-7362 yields 1.5 angstroms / 0.706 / 0.665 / 0.707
